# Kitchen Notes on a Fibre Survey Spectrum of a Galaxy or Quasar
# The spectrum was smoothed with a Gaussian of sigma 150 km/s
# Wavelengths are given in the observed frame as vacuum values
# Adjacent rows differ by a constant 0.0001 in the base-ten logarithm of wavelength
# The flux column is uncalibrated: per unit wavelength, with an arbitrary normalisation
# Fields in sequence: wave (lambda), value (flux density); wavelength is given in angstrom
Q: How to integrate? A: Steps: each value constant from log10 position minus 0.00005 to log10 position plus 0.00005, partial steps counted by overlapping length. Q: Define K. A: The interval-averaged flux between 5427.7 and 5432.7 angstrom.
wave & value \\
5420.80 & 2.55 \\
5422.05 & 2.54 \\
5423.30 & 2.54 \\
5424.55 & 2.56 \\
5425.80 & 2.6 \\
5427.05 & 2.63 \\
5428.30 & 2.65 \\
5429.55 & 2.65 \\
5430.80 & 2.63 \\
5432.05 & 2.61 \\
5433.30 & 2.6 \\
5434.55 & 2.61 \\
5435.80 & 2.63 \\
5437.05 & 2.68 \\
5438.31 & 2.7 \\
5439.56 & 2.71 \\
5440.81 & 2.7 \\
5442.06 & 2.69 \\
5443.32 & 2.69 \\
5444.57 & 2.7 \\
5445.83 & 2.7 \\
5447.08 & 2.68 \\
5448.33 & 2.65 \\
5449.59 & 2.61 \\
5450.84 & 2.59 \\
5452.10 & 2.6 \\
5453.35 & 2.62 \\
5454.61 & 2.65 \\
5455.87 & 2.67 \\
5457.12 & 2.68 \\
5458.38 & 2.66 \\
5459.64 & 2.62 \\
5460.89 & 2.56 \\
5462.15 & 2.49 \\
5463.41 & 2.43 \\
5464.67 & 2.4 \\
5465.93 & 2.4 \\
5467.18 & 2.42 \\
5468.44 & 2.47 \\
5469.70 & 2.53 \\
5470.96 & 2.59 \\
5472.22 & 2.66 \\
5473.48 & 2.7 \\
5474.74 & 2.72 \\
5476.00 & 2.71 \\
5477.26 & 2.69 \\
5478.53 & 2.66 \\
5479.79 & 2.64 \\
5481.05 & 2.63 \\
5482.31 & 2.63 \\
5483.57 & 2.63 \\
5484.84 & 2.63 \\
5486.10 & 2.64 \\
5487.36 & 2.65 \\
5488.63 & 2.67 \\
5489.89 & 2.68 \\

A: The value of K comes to 2.64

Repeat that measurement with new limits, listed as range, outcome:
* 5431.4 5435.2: 2.61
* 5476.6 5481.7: 2.65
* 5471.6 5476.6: 2.7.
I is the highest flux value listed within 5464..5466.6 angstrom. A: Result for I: 2.4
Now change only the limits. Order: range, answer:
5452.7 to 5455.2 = 2.65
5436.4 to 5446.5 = 2.71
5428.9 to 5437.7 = 2.68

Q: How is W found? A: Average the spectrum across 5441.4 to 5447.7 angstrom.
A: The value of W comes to 2.69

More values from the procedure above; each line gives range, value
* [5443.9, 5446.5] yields 2.7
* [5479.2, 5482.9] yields 2.64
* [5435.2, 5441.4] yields 2.68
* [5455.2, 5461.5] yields 2.64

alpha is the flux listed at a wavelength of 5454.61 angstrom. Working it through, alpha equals 2.65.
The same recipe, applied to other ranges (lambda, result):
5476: 2.71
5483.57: 2.63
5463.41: 2.43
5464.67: 2.4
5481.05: 2.63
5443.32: 2.69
